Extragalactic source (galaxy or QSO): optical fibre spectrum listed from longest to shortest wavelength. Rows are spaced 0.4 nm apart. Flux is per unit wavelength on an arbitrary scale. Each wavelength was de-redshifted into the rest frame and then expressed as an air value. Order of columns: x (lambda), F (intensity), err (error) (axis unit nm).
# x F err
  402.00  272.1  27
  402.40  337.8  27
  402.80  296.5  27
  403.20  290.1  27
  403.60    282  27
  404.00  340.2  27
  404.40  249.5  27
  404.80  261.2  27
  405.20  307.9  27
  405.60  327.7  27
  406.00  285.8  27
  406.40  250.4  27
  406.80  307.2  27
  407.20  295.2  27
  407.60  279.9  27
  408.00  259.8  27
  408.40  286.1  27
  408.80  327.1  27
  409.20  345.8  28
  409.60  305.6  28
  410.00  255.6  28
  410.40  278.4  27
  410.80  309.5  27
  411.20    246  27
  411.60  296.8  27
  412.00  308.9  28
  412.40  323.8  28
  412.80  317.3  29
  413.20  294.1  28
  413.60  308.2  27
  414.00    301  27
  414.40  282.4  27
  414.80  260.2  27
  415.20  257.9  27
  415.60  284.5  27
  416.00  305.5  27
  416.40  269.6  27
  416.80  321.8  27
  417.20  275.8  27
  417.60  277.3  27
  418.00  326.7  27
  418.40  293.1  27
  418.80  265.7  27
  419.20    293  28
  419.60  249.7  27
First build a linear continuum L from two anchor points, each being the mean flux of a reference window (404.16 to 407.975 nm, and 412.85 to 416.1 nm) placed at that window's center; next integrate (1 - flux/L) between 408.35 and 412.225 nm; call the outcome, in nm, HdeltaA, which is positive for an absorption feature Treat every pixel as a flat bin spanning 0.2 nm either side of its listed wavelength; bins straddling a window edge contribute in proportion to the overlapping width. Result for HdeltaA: -0.14 nm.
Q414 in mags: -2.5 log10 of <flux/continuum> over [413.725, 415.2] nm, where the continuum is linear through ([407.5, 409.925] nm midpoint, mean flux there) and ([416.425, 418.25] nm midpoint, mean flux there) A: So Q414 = 0.07 mag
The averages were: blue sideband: 299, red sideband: 297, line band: 279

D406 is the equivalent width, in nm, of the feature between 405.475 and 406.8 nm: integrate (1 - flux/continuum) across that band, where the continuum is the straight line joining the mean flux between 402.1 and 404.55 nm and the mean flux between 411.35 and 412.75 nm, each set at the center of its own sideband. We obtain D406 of 0.059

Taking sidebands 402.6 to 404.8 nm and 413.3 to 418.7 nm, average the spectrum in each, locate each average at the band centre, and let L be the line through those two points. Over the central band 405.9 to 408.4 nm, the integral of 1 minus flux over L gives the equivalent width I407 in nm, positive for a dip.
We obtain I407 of 0.08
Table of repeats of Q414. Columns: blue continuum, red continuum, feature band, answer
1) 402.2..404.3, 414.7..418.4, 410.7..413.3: -0.019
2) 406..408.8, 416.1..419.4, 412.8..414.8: -0.025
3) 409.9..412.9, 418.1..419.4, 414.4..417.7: 0.028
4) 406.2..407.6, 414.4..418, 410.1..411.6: 0.019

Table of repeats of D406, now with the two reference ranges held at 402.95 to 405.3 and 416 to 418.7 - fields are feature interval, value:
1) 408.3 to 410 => -0.121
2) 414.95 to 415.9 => 0.061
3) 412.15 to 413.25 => -0.084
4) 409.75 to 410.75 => 0.053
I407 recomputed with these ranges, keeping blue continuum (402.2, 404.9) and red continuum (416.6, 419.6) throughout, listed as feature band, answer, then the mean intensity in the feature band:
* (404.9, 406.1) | -0.04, 305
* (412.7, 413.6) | -0.04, 305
